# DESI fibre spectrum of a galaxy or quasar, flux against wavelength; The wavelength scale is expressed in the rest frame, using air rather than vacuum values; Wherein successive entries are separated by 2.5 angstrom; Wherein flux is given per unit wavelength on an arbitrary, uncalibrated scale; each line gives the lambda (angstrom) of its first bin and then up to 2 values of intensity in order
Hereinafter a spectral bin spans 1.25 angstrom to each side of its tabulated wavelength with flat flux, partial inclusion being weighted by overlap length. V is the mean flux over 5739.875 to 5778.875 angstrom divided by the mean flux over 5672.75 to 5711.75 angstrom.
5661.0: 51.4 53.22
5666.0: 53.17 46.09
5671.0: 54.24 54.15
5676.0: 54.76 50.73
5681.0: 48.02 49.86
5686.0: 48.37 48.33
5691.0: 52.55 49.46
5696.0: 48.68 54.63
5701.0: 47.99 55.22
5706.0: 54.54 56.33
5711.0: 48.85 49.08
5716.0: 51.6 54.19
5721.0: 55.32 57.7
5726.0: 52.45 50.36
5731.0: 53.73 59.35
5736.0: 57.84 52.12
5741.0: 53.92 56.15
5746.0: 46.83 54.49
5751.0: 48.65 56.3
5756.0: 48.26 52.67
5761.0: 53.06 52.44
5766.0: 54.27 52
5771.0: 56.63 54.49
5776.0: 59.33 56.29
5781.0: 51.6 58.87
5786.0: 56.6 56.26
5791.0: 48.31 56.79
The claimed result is 1.04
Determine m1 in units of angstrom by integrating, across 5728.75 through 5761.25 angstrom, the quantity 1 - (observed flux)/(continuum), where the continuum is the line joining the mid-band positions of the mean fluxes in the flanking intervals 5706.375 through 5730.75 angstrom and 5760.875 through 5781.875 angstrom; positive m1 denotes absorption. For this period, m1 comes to 0.3 angstrom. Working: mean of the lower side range 53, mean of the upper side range 54.6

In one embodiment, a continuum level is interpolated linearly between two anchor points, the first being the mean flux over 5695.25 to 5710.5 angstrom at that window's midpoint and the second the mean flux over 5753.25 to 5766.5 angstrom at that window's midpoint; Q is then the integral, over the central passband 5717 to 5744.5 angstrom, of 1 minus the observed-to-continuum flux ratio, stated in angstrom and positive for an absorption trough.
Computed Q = -1.1 angstrom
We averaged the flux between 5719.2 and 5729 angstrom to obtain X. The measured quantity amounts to 54.2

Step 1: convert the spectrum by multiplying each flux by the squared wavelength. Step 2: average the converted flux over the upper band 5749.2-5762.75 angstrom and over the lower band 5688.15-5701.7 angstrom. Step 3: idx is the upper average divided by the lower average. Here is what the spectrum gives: 1.05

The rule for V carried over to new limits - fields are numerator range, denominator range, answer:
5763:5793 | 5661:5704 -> 1.07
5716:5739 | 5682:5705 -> 1.08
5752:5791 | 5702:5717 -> 1.03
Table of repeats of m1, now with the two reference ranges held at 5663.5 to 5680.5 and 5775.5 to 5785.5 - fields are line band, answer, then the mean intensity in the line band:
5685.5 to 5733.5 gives 1.1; 52.3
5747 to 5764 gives 1.0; 52.2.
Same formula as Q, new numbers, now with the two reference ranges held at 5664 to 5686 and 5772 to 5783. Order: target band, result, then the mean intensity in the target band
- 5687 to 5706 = 0.4 angstrom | 51.2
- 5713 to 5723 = 0.0 angstrom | 53.2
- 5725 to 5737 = -0.2 angstrom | 54.7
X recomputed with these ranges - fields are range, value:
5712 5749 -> 53.6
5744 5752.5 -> 50.7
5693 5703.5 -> 50.8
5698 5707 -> 52.9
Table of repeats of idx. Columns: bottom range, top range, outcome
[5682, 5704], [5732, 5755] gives 1.09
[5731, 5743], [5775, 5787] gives 1.03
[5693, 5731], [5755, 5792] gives 1.05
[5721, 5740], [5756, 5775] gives 0.99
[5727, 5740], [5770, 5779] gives 1.05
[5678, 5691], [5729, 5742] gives 1.14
